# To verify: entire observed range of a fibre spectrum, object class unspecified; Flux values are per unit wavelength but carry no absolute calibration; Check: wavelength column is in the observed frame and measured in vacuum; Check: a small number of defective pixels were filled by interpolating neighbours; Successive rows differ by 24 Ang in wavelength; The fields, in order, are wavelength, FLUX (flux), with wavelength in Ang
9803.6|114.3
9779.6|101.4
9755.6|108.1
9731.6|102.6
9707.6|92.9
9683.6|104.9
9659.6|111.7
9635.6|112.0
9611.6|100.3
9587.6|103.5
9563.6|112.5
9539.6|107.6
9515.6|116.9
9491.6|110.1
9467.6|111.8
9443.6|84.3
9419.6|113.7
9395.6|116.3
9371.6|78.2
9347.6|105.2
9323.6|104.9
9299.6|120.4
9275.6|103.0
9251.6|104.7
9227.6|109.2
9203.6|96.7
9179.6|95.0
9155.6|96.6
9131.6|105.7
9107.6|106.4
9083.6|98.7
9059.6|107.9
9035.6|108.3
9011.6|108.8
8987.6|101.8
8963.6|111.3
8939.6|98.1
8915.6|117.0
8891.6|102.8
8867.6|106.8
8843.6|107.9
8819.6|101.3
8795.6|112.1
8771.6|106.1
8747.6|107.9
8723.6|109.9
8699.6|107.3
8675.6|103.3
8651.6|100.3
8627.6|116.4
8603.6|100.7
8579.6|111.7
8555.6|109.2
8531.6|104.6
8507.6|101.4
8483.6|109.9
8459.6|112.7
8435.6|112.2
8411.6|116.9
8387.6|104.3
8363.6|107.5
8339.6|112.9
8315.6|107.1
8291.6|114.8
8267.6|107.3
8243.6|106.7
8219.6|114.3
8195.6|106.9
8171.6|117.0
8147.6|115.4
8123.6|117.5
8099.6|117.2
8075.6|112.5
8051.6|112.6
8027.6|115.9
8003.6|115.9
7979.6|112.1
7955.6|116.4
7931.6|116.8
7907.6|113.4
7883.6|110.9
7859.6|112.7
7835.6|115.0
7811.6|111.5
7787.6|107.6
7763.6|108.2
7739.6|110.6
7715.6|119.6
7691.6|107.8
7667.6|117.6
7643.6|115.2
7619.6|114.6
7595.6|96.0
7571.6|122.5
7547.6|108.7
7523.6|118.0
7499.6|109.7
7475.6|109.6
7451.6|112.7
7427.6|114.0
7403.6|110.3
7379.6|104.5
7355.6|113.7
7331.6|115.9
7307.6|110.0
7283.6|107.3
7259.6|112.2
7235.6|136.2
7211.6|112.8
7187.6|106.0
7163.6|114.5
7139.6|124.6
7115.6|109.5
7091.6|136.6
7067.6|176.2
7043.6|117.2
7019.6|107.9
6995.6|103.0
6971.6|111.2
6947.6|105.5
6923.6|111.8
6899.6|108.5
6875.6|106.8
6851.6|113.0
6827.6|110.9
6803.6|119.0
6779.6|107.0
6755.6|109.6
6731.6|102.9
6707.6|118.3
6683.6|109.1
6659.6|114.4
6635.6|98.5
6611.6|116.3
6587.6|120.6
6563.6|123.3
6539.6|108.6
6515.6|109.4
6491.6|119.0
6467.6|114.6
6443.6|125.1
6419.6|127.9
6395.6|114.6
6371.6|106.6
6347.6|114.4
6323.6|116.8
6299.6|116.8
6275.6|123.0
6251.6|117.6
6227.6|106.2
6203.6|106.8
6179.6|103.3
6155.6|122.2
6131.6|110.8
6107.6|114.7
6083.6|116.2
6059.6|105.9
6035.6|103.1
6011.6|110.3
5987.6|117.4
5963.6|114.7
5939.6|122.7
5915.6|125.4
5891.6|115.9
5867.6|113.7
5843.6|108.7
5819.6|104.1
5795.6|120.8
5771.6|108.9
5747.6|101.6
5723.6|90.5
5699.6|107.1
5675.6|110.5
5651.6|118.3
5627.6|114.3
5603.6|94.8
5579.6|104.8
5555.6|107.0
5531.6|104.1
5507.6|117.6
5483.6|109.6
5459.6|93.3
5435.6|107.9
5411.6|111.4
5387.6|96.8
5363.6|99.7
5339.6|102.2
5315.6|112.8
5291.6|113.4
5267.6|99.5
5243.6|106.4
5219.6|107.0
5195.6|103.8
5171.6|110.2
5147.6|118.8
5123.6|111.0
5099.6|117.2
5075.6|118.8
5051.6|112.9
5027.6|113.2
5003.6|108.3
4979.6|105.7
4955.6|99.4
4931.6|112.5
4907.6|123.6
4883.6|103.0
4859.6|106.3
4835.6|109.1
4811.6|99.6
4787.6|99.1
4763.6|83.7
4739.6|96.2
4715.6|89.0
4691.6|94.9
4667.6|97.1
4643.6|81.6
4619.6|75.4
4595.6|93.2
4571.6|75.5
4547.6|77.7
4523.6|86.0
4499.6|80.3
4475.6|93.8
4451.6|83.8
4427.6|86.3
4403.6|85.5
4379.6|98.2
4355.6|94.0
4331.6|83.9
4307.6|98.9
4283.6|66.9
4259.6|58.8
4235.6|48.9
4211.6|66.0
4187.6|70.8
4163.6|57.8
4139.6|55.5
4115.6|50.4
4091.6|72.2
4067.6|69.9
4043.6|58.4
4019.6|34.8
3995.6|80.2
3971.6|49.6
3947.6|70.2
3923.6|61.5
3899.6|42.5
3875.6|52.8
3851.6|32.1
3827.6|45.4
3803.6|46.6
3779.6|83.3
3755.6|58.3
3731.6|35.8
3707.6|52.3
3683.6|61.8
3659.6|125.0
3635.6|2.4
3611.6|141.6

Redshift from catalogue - 0.076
